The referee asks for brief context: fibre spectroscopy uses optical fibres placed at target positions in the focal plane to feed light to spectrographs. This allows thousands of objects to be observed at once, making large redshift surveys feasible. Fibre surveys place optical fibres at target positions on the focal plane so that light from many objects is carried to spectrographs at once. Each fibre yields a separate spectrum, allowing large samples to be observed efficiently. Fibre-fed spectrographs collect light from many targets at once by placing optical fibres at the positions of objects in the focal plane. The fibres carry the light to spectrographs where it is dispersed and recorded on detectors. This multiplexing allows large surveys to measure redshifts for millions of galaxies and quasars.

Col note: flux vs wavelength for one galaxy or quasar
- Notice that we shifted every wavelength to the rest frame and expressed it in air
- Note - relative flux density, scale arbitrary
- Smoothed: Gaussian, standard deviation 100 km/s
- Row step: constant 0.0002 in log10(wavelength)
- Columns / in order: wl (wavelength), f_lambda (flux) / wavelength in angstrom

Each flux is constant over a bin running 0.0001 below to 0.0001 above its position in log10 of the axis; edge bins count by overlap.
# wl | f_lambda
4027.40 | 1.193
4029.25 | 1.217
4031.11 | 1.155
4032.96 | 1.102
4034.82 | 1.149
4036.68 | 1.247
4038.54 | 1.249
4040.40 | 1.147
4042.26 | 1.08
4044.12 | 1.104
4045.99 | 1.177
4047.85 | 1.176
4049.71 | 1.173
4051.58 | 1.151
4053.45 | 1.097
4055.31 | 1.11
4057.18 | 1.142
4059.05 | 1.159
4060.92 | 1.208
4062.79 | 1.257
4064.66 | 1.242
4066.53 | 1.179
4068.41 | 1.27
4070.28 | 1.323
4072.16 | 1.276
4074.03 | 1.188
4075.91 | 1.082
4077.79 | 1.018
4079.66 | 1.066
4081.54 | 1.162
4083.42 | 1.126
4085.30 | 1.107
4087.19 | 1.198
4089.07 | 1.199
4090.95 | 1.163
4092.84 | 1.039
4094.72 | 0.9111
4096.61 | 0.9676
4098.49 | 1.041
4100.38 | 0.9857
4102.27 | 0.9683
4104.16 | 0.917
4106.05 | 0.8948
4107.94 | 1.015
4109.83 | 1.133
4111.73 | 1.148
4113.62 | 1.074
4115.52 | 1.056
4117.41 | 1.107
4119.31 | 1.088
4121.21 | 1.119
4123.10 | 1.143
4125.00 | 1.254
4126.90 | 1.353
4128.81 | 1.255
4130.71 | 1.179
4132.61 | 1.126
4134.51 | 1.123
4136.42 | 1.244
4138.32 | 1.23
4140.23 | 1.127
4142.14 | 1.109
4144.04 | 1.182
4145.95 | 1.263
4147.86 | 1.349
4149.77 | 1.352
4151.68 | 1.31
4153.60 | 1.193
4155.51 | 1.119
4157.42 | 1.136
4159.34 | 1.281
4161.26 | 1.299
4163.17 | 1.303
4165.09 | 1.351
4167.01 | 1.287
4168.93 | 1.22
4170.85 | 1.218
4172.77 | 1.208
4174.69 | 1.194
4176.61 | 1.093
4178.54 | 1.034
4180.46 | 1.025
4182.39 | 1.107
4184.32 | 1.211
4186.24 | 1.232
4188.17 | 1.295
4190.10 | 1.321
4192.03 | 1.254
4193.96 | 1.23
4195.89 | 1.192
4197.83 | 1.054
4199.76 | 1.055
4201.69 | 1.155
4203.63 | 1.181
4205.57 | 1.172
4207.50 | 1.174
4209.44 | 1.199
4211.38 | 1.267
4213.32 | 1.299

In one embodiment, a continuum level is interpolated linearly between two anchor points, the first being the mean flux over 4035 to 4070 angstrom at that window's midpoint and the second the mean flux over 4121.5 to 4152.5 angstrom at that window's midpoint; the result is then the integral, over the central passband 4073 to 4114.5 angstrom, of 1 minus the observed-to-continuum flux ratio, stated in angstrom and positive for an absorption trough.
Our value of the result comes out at 4.7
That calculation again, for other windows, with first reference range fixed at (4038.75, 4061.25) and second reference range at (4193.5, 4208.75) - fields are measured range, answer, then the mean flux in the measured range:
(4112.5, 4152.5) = -1.5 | 1.19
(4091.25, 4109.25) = 2.6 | 0.981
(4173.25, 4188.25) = 0.1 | 1.14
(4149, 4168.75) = -1.9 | 1.26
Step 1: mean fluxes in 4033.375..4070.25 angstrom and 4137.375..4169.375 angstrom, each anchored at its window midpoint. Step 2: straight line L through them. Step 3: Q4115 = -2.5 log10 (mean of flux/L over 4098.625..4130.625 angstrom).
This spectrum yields 0.12 mag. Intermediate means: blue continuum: 1.18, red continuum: 1.24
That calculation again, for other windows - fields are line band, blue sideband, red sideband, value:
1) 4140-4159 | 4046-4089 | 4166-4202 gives -0.04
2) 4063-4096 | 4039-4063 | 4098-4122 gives -0.05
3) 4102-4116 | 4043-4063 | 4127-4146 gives 0.15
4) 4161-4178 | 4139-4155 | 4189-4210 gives -0.02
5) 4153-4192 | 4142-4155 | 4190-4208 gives 0.01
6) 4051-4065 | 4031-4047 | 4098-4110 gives -0.06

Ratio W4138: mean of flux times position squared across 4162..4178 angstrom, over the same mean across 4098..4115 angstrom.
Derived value 1.24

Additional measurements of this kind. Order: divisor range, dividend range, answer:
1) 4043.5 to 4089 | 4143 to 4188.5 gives 1.09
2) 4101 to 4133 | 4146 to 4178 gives 1.15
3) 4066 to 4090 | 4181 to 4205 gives 1.07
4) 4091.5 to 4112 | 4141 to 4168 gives 1.28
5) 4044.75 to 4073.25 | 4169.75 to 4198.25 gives 1.05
